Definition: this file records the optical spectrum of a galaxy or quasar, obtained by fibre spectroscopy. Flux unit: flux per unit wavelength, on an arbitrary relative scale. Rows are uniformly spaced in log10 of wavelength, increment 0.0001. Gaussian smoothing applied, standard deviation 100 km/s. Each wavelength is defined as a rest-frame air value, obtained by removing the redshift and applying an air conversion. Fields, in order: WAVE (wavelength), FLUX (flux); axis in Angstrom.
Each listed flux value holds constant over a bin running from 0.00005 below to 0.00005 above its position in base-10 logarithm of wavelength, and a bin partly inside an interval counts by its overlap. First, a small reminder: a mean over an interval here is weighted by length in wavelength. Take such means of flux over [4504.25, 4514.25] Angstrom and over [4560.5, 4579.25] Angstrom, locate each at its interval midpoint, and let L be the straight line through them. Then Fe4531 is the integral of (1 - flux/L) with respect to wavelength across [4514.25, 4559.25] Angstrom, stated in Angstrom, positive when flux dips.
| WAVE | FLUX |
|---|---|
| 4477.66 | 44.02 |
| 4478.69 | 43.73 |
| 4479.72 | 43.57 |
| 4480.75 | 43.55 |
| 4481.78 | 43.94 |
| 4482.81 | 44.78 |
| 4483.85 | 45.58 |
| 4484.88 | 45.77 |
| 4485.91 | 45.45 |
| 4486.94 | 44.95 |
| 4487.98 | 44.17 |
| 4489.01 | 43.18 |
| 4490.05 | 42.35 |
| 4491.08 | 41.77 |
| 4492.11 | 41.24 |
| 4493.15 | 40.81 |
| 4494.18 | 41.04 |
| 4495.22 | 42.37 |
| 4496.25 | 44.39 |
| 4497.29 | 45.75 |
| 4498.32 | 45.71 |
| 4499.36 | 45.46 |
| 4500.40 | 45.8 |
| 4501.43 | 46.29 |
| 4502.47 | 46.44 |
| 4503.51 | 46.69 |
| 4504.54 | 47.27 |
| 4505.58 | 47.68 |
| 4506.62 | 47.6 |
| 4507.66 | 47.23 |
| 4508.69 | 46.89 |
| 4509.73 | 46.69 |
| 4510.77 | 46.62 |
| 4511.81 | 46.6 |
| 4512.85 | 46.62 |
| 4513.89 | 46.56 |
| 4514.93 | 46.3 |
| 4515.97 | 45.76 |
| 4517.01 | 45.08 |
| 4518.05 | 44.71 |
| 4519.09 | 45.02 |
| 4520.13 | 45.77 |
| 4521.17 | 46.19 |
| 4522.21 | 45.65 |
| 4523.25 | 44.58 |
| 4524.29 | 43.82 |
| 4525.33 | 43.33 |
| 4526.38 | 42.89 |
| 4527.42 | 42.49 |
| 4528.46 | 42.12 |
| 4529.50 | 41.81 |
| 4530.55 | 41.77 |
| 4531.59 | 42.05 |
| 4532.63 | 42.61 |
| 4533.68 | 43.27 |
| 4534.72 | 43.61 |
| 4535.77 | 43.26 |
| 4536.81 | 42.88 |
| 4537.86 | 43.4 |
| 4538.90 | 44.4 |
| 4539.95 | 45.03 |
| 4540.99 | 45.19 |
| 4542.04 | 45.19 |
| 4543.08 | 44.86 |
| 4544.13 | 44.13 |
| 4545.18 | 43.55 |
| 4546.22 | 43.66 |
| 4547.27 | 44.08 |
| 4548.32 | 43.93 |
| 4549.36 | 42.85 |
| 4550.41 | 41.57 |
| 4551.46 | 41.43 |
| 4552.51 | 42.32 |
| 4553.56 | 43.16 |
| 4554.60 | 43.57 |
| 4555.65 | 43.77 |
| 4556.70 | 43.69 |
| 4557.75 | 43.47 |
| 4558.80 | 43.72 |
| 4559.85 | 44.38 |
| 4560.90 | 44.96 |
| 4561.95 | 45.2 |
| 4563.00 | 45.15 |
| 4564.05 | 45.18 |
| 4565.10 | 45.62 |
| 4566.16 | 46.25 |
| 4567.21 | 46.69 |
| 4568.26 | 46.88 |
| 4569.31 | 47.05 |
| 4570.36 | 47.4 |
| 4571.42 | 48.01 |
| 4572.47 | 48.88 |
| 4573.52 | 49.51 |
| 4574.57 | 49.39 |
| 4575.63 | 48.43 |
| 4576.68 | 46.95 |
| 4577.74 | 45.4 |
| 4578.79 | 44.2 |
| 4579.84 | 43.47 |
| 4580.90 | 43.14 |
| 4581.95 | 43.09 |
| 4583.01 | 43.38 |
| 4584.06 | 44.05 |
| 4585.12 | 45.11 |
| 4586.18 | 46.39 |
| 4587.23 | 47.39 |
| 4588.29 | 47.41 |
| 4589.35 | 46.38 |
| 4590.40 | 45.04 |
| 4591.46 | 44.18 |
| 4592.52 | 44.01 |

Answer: 2.96 Angstrom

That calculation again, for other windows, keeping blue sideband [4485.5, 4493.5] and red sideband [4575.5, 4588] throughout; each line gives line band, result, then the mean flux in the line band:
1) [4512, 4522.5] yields -0.53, 45.8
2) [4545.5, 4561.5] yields 0.37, 43.4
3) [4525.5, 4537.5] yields 0.35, 42.6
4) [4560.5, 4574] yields -0.60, 46.7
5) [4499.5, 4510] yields -0.85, 46.8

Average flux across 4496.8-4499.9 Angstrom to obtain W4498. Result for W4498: 45.6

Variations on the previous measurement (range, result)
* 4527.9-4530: 42.1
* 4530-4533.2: 42.1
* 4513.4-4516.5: 46.2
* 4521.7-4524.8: 44.7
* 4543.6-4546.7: 43.8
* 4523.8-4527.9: 43.1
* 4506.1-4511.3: 47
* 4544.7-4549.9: 43.7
